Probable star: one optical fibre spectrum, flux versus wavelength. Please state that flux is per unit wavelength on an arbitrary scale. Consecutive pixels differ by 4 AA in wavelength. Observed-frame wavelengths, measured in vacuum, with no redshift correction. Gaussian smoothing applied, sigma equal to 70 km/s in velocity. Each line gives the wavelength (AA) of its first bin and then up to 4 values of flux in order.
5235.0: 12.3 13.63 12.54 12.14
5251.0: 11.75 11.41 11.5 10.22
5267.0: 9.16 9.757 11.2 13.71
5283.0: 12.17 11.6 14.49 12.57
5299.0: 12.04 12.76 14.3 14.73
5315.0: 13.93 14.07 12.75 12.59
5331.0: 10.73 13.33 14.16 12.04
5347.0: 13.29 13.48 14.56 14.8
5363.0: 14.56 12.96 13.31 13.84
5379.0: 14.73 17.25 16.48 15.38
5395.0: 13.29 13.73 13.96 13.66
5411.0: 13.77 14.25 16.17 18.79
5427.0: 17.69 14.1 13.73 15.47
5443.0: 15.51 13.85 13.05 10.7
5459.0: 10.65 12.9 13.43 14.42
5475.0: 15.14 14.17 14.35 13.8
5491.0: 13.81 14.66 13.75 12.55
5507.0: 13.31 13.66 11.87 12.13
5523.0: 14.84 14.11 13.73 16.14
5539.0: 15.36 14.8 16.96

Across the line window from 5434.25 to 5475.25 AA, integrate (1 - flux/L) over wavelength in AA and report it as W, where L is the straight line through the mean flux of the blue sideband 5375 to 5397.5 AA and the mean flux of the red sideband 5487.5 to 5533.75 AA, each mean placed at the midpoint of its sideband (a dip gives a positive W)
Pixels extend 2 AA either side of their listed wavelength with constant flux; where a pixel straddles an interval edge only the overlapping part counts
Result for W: 2.4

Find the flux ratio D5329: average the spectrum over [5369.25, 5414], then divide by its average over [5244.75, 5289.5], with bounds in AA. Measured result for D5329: 1.3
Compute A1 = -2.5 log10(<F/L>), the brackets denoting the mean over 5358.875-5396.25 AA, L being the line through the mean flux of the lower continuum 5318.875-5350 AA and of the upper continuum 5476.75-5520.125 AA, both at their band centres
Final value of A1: -0.13 mag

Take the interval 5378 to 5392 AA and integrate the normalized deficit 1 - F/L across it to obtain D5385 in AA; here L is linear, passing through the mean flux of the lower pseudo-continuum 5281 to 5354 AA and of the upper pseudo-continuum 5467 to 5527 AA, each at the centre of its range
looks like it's -2.90 AA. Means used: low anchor 13.1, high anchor 13.7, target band 16.1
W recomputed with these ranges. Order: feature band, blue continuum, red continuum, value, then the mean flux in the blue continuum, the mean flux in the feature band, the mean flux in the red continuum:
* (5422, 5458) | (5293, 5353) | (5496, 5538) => -2.9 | 13.1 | 14.5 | 13.7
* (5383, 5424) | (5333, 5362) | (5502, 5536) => -4.0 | 13.7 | 15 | 13.5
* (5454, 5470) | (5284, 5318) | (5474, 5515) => 1.8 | 13.3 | 12.2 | 13.8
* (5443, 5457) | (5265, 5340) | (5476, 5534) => 0.5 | 12.6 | 13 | 13.7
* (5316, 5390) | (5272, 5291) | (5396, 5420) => -2.8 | 12.3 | 13.9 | 14.1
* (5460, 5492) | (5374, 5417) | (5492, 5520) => -0.8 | 14.6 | 13.9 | 13.2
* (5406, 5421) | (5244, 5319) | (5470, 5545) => -1.4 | 12.2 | 14.5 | 14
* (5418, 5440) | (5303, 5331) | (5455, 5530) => -4.2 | 13.4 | 16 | 13.5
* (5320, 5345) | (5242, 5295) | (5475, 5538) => -0.8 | 11.7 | 12.7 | 13.9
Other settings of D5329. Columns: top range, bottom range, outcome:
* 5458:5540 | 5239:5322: 1.12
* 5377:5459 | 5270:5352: 1.14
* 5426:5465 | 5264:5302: 1.15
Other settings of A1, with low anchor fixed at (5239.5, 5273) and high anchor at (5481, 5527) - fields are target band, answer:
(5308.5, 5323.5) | -0.19 mag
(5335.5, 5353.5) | -0.11 mag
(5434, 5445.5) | -0.16 mag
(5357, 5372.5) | -0.14 mag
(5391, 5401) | -0.11 mag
